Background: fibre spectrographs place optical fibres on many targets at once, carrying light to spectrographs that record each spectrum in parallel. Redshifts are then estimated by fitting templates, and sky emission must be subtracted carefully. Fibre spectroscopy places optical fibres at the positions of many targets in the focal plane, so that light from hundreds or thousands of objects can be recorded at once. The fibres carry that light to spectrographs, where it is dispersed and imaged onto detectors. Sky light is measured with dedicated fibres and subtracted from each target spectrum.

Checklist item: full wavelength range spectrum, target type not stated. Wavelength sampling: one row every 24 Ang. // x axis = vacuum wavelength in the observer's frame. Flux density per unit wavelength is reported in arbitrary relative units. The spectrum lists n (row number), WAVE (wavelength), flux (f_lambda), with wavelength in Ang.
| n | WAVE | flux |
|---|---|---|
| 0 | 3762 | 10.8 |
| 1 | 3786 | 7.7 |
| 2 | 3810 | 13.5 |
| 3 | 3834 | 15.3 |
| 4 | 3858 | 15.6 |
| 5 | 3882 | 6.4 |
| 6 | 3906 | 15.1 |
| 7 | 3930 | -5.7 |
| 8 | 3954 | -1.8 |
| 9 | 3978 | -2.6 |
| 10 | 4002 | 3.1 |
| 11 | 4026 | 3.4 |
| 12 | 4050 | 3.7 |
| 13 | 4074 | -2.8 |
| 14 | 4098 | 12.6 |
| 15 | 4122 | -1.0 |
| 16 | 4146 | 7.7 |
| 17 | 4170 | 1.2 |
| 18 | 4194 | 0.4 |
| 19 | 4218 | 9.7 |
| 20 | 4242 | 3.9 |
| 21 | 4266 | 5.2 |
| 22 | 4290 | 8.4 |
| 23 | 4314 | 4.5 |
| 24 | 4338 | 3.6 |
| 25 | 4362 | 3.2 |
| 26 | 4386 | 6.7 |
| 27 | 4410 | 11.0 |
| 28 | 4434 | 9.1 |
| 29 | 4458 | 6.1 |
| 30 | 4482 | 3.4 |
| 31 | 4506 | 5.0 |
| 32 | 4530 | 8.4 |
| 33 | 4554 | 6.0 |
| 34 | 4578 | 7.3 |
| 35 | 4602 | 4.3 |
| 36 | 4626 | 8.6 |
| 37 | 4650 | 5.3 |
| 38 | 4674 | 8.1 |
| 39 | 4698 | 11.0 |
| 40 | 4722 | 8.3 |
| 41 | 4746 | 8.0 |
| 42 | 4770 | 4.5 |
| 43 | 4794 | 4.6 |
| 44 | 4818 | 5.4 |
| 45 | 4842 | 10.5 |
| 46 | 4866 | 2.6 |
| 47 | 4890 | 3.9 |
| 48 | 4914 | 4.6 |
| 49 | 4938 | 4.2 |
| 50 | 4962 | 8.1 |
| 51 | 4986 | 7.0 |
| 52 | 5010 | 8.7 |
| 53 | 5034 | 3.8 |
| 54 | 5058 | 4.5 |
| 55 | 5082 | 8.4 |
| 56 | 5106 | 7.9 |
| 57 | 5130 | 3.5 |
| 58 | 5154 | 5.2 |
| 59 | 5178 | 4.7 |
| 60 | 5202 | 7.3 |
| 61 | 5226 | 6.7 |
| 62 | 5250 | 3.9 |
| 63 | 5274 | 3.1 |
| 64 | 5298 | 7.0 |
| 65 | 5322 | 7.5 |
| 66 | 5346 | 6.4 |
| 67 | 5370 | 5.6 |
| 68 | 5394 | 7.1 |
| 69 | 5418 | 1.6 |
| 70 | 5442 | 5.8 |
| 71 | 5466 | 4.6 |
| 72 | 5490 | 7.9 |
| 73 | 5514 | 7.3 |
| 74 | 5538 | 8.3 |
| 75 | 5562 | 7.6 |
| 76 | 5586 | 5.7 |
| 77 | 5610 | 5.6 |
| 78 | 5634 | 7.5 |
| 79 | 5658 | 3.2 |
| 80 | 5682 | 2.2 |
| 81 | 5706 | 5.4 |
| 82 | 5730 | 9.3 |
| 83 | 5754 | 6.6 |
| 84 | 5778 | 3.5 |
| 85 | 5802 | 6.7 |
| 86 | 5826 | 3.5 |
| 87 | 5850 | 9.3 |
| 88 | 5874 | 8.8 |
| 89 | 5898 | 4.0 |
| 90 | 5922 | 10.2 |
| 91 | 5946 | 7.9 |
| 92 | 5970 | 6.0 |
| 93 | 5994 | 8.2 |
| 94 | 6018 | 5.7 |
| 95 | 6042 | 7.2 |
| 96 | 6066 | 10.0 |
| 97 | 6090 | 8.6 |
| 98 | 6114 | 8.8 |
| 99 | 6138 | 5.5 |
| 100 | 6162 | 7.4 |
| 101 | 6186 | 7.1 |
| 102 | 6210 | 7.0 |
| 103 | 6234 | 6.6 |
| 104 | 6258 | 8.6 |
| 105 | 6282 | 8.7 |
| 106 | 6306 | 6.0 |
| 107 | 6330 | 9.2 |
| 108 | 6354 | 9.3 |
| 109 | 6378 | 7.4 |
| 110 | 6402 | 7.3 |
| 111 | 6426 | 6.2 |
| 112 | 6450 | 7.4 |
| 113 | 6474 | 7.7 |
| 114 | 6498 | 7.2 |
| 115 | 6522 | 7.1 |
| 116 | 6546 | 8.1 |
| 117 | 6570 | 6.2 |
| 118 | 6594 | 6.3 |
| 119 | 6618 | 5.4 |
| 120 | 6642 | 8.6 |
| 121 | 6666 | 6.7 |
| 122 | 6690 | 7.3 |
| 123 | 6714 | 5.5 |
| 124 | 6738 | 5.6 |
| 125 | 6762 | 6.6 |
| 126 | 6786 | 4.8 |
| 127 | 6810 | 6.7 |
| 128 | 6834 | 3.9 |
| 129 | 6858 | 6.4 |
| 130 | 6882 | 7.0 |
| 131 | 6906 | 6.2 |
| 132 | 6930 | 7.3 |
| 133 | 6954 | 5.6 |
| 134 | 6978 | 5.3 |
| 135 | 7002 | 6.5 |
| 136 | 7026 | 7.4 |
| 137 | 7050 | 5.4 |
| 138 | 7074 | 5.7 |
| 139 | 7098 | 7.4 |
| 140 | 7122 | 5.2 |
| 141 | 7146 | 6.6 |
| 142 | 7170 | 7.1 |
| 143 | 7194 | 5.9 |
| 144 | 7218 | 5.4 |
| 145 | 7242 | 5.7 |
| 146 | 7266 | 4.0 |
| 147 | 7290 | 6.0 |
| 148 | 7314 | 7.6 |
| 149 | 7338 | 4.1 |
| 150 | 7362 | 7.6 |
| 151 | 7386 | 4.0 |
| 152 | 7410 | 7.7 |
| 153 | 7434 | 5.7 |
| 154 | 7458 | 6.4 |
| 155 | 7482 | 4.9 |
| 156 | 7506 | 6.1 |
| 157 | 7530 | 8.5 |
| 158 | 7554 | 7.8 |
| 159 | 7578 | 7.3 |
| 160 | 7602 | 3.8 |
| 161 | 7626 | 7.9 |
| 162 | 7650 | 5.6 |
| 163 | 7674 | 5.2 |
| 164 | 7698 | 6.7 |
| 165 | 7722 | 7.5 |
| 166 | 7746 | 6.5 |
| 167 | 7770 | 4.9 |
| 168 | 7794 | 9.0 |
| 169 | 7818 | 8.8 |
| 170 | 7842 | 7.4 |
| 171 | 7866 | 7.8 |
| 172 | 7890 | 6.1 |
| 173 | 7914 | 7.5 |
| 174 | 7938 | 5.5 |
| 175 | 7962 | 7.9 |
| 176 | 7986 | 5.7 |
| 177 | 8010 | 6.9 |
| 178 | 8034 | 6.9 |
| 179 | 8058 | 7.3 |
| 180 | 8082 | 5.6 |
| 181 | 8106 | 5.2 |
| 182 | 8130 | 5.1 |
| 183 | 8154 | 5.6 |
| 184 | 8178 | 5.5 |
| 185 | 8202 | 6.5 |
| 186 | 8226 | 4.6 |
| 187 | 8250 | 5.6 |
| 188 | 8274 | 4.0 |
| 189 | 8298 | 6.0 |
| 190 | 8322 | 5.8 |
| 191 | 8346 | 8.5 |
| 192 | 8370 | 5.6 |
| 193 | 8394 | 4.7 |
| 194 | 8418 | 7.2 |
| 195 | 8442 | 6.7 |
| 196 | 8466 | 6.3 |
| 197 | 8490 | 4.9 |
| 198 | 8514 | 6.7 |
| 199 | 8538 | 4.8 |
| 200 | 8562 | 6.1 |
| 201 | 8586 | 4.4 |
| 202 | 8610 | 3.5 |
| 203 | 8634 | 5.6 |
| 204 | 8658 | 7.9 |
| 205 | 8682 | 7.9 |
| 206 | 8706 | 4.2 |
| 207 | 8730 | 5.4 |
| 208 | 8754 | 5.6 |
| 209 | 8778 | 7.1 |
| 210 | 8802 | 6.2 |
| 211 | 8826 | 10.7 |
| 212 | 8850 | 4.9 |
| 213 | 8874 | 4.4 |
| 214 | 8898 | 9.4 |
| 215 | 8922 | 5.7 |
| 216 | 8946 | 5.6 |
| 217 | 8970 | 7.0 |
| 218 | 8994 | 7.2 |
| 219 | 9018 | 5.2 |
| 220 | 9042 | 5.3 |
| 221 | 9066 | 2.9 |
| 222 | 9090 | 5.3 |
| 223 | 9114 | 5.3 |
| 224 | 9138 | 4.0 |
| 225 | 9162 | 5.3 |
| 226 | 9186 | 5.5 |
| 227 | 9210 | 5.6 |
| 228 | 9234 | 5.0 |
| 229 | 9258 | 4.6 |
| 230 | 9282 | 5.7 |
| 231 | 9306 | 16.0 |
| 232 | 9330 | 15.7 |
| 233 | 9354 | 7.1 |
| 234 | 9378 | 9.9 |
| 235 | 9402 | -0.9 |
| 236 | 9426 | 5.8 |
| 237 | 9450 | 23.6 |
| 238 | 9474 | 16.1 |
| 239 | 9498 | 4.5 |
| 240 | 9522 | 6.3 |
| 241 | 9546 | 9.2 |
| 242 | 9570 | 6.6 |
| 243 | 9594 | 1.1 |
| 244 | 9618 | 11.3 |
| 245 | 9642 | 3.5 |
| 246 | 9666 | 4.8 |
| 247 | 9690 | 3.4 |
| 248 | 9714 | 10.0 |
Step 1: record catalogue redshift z 0.13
